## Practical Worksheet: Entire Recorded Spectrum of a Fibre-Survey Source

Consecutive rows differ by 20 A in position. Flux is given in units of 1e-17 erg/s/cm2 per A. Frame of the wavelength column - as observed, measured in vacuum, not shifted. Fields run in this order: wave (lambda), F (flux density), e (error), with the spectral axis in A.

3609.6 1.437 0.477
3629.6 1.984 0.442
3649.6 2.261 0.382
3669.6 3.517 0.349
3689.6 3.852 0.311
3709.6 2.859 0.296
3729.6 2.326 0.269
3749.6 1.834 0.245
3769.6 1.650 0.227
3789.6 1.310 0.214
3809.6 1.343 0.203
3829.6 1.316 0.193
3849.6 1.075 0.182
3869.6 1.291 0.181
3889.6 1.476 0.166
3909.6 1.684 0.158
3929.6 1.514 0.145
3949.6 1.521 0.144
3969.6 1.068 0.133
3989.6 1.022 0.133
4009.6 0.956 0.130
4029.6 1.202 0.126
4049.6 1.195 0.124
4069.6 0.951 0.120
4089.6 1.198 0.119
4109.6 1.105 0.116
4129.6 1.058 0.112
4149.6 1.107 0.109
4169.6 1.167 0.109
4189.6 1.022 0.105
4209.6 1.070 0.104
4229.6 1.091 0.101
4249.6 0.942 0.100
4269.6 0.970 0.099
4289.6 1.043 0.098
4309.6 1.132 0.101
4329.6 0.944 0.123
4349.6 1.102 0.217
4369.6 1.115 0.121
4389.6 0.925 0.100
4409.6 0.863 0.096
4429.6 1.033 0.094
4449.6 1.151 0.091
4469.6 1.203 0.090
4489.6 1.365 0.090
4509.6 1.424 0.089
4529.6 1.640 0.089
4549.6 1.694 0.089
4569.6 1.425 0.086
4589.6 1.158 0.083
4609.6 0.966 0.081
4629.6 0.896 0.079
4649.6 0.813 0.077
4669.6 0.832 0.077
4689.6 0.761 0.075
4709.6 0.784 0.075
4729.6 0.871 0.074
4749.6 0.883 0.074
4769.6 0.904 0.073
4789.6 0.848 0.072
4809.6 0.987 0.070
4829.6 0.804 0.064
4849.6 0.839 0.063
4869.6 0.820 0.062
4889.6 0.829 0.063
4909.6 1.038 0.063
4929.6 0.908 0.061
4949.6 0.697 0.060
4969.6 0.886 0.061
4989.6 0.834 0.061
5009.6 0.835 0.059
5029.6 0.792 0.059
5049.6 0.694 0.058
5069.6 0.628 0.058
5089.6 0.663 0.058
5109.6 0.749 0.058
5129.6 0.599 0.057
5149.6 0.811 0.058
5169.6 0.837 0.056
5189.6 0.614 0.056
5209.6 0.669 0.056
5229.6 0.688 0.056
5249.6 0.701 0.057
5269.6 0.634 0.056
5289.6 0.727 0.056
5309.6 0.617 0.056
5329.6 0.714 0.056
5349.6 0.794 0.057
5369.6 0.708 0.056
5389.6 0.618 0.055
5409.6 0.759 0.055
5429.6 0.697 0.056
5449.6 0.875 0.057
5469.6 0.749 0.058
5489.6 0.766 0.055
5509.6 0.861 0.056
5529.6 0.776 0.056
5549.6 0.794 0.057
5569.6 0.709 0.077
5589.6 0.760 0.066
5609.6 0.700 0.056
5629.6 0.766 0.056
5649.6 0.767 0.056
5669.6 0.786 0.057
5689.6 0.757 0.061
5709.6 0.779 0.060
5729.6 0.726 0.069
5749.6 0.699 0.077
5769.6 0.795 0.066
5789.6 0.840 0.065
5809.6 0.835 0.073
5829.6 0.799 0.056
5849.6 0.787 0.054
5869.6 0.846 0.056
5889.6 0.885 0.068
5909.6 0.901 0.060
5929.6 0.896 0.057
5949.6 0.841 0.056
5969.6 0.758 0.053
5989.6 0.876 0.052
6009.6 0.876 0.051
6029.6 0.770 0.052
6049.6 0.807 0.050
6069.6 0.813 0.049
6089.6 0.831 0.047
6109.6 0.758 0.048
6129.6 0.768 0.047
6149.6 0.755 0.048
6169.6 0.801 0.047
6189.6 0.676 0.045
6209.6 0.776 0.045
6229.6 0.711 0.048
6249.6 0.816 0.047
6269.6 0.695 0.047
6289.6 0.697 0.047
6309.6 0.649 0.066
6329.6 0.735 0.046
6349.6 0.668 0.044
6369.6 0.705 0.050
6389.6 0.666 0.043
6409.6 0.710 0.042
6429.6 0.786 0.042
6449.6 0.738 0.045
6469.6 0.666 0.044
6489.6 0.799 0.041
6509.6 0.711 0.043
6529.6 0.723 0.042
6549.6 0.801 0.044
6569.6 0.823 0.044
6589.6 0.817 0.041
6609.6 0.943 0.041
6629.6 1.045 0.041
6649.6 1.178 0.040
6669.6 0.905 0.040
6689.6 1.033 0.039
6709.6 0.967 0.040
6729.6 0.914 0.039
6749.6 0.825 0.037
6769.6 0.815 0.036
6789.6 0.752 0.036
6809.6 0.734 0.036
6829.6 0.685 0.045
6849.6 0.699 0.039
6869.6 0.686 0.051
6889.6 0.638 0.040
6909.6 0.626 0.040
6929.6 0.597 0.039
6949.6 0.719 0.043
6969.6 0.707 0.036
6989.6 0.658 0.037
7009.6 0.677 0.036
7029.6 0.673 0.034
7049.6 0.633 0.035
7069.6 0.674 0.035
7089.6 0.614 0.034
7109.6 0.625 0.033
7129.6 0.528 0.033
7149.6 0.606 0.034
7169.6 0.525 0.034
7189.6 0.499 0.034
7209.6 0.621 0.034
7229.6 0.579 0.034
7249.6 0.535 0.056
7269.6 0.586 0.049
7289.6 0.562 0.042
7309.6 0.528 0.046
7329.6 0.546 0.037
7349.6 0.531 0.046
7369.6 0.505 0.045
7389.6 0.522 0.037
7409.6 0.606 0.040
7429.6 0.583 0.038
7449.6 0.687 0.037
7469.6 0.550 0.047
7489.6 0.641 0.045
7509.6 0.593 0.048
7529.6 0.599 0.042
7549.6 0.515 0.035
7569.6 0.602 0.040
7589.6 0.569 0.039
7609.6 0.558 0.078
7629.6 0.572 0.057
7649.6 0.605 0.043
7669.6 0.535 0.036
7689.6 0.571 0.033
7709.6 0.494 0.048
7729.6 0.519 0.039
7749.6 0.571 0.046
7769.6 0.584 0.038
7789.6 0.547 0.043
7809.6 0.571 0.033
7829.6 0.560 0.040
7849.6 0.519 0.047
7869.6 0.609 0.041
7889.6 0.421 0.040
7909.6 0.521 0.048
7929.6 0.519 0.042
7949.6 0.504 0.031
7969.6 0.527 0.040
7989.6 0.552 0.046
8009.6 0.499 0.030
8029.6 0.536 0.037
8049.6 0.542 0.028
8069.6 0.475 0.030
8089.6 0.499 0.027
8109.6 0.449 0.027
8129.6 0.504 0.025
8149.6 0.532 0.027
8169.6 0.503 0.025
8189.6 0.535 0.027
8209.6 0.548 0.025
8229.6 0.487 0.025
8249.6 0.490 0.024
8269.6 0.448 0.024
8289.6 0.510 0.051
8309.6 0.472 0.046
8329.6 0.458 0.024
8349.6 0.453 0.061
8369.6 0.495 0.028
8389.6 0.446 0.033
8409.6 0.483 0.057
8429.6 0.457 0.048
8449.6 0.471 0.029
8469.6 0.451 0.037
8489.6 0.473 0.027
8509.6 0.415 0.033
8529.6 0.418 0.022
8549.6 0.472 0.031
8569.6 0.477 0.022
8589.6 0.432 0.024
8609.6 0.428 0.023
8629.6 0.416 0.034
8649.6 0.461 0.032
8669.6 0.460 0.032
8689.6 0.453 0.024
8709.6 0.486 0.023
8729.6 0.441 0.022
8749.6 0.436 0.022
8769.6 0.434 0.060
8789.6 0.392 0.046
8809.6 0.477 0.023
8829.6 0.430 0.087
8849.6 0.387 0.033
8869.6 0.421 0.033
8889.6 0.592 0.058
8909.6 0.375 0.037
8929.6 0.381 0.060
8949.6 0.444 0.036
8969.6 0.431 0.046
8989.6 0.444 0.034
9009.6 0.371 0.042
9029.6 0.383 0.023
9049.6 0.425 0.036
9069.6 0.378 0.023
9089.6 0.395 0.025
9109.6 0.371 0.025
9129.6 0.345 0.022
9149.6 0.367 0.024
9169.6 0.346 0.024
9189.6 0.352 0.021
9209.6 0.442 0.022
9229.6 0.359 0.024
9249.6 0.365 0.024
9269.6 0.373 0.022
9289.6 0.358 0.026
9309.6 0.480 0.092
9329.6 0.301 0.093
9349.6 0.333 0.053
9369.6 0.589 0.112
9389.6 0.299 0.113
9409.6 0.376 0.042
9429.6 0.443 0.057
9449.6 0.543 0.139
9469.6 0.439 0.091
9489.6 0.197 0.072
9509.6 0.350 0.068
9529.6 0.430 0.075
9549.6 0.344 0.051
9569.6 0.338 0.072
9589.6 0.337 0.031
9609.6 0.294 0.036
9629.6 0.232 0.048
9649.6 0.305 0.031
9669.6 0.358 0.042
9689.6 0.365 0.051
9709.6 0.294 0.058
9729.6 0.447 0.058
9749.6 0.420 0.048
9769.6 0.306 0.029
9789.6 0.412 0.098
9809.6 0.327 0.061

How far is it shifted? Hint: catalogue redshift 1.38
